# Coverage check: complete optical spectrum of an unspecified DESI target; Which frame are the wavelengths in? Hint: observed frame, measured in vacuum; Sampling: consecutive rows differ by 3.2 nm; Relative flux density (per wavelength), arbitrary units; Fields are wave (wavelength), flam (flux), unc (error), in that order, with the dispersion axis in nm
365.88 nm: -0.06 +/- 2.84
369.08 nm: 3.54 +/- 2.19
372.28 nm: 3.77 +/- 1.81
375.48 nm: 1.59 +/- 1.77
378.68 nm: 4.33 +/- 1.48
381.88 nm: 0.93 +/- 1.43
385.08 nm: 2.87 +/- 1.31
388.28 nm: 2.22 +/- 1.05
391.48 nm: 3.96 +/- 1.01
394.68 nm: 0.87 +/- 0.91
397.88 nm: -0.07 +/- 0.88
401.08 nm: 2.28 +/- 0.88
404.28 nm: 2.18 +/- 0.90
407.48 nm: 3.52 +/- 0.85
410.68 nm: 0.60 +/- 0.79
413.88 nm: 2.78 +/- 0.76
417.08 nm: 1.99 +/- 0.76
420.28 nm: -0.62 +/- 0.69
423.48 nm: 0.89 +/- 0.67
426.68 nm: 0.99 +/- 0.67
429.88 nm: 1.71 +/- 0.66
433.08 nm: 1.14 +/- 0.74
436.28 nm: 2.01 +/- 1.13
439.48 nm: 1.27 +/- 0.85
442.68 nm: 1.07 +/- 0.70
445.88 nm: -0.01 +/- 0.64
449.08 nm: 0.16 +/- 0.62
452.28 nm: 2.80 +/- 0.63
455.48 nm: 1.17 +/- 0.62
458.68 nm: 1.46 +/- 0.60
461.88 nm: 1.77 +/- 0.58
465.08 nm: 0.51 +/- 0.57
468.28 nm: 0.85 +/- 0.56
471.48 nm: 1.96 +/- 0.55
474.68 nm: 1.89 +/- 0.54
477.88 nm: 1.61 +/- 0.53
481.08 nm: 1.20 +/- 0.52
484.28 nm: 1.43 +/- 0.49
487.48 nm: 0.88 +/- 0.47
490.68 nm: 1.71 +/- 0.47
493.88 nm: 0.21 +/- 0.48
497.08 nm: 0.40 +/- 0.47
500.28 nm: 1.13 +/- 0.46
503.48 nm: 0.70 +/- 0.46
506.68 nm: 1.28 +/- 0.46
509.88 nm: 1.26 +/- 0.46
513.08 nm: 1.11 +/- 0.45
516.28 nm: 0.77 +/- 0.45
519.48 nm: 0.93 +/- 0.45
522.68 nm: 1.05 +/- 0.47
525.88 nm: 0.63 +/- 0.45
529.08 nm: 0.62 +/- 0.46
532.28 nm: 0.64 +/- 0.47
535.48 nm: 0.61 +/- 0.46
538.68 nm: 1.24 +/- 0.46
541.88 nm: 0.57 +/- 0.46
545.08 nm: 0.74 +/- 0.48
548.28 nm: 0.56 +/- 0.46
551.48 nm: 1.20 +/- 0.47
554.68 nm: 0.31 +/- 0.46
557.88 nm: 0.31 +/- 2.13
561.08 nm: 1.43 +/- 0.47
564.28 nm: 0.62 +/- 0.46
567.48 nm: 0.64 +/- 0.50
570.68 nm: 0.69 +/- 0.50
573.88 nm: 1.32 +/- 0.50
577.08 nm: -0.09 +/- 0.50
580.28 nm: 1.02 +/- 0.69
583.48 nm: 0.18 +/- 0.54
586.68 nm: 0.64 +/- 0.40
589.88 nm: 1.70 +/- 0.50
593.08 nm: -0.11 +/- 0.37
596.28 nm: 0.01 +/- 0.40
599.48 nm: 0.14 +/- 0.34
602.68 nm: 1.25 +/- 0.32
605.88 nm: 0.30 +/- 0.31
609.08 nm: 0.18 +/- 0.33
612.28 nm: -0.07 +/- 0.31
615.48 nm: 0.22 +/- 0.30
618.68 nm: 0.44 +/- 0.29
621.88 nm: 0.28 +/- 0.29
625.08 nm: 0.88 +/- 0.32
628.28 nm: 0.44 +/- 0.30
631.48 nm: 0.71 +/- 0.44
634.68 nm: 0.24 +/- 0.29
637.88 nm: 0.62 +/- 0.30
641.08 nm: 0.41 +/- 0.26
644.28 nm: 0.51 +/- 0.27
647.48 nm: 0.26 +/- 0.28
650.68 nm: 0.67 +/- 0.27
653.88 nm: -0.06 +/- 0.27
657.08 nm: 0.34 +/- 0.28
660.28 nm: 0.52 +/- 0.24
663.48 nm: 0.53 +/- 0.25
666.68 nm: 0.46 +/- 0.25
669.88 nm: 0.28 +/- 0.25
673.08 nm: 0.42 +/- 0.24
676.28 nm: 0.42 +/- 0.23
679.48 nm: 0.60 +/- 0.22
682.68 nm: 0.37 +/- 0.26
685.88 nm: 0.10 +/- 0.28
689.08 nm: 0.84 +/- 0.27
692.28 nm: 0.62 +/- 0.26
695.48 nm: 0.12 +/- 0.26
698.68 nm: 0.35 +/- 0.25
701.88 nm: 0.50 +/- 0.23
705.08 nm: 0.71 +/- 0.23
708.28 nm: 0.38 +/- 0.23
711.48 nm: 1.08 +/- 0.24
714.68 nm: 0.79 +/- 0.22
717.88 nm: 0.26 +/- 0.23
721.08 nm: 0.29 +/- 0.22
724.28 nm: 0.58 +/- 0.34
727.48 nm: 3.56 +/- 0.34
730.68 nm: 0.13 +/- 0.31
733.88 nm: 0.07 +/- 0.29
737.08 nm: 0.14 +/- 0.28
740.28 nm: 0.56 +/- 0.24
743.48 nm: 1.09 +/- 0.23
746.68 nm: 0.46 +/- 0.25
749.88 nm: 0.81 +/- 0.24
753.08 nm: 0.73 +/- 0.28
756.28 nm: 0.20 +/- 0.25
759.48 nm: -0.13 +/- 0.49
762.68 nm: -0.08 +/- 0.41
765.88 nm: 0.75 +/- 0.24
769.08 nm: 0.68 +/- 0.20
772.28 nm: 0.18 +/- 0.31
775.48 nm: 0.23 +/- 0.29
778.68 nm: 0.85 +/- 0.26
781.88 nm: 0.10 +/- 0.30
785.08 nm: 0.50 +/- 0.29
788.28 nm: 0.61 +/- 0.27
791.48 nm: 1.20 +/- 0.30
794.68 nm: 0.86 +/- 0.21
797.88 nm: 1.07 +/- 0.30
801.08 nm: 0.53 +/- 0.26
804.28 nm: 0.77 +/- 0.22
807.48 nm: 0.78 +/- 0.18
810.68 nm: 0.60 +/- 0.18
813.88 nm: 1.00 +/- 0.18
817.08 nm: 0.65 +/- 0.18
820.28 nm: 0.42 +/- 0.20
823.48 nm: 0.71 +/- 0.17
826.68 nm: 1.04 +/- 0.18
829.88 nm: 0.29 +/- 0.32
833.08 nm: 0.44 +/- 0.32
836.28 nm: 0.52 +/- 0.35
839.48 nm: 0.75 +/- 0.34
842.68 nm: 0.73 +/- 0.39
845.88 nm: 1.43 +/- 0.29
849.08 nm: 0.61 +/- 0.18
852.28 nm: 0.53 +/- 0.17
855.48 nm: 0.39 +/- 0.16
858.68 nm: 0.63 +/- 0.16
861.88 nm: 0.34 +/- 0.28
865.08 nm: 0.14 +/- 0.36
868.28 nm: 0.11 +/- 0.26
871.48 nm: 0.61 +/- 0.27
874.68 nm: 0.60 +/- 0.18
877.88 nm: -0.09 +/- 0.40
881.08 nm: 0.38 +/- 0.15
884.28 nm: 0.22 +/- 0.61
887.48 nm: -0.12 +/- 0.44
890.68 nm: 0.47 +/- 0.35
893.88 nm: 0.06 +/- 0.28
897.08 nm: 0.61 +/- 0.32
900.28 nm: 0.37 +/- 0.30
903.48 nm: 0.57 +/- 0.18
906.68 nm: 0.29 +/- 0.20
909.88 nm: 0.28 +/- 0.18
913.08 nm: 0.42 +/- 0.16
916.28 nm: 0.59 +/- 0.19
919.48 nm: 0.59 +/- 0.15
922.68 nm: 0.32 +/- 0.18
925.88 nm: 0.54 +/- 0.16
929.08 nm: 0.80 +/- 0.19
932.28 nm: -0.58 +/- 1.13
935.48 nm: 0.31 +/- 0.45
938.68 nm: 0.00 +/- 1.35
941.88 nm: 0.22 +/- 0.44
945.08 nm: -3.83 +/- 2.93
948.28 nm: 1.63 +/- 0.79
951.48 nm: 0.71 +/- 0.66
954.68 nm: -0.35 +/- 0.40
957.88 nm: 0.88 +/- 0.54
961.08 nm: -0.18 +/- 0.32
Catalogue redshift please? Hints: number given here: 0.948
